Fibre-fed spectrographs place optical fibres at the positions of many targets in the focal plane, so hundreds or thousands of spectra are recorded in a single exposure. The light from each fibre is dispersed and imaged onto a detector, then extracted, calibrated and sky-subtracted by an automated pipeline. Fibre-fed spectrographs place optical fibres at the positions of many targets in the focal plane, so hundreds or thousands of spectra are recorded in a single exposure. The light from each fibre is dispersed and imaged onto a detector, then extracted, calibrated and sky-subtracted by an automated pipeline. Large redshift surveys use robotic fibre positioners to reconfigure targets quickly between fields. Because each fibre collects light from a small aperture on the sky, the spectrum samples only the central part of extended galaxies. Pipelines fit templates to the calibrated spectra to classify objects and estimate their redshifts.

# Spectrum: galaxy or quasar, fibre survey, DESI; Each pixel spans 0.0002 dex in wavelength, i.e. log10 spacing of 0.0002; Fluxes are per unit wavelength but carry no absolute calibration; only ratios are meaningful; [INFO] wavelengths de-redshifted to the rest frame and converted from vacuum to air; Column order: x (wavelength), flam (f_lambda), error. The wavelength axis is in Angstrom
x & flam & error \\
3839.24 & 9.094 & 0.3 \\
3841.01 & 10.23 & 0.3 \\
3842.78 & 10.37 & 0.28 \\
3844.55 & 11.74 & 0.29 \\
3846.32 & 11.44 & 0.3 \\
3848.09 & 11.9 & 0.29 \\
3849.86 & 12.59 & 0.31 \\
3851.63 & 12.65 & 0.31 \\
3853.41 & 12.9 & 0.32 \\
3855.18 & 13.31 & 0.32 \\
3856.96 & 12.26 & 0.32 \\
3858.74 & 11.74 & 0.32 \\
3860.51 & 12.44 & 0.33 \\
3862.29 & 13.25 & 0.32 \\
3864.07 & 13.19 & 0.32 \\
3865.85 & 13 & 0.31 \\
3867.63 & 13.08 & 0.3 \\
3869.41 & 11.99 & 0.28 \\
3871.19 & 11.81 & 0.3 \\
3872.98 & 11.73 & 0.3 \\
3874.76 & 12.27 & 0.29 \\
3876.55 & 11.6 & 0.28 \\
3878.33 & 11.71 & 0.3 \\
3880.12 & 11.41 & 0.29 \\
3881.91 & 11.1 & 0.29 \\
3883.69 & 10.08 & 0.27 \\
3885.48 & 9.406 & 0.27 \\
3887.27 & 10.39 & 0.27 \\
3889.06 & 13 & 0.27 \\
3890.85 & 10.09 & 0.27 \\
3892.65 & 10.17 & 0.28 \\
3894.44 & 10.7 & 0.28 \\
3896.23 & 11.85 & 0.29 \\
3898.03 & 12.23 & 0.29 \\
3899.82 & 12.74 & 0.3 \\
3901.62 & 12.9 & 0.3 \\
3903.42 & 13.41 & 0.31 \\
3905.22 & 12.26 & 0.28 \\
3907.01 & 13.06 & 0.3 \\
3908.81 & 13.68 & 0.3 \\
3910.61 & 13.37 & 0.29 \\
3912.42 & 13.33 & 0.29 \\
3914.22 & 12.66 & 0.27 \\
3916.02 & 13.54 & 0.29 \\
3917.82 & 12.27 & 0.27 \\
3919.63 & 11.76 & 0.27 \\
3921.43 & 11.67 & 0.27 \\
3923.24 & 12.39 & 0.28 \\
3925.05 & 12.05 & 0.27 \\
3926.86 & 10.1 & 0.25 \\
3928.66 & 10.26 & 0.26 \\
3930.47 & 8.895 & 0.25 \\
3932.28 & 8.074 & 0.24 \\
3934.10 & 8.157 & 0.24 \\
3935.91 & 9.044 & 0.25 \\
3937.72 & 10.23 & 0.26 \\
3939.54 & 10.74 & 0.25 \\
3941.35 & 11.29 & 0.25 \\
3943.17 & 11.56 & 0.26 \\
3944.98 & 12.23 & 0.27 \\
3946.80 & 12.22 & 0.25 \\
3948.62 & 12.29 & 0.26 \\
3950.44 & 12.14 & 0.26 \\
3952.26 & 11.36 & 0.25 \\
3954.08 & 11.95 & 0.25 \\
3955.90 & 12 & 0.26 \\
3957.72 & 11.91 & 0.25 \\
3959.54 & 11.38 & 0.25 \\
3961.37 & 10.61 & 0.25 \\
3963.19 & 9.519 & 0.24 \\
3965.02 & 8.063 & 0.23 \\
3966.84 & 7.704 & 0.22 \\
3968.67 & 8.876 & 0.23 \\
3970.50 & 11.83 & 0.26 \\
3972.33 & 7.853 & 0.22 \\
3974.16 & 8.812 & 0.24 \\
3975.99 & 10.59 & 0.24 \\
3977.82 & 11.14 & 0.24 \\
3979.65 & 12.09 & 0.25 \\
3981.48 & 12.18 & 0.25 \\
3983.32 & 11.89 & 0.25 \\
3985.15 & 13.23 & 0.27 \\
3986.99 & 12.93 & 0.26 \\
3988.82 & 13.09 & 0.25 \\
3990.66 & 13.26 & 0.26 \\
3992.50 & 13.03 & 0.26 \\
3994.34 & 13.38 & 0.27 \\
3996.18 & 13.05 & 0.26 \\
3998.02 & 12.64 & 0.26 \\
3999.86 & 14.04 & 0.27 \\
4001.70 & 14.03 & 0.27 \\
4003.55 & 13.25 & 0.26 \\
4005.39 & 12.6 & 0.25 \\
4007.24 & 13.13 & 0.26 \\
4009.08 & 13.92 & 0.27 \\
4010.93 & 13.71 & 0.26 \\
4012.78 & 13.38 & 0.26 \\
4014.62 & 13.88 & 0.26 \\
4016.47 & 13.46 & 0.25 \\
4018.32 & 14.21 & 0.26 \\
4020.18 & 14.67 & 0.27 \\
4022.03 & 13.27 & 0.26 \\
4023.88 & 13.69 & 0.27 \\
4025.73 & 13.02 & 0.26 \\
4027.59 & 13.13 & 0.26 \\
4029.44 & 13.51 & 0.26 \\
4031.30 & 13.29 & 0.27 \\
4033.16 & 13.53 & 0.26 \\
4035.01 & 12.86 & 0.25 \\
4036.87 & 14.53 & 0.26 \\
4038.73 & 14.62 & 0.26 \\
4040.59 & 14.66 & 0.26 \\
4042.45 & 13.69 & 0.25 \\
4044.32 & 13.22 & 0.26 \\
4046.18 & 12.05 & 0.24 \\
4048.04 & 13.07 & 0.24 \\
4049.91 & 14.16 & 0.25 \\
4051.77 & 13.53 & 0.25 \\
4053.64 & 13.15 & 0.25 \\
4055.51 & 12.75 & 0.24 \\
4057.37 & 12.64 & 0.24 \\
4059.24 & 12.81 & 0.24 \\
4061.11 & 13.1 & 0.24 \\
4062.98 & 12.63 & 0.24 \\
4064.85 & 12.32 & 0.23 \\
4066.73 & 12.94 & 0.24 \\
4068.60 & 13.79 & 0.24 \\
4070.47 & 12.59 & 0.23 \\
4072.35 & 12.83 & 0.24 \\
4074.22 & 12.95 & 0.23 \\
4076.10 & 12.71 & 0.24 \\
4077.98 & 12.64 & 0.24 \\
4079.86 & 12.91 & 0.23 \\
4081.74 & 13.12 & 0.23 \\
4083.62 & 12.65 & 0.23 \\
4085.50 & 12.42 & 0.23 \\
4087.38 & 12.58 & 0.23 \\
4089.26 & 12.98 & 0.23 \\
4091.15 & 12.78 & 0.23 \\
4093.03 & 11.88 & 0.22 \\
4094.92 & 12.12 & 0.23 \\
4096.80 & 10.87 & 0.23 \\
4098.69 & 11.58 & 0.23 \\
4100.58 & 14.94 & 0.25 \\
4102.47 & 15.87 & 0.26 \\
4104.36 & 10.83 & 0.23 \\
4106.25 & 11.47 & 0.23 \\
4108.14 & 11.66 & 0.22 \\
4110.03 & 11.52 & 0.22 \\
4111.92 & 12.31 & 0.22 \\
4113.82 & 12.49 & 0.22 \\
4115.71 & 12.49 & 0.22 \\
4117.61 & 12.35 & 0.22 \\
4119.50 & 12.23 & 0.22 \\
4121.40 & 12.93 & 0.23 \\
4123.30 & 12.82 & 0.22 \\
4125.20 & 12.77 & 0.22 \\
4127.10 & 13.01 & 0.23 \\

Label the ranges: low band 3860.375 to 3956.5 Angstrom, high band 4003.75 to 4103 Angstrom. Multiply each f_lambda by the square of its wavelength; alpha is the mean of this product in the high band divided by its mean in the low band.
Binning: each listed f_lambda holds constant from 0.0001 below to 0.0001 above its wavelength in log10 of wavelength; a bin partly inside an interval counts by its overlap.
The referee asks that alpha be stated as 1.2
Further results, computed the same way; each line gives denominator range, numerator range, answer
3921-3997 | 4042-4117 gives 1.22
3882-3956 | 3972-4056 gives 1.19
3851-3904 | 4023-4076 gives 1.21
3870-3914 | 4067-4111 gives 1.17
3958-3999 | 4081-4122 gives 1.18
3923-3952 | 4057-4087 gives 1.28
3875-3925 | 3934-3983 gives 0.92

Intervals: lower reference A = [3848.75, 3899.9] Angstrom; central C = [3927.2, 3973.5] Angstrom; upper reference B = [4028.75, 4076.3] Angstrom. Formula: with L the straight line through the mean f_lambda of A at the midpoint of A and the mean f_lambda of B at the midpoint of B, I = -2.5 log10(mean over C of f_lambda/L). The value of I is 0.20 mag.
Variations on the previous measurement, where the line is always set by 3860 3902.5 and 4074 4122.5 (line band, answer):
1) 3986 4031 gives -0.10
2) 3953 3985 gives 0.14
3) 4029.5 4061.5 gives -0.09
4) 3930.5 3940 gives 0.29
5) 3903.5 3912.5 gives -0.11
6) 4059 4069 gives -0.04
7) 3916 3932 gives 0.07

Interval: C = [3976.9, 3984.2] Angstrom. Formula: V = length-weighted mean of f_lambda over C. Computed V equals 11.8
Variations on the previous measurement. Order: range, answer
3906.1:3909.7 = 13.4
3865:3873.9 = 12.3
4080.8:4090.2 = 12.8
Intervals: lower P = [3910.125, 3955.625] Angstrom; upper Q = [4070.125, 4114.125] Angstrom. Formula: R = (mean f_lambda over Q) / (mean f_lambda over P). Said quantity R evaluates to 1.11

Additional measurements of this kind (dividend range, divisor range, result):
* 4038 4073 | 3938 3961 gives 1.13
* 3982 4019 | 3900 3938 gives 1.14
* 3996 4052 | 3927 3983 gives 1.29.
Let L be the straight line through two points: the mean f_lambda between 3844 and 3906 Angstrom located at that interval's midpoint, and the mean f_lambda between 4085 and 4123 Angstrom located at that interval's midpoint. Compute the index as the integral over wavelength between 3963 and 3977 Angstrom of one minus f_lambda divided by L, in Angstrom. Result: 3.5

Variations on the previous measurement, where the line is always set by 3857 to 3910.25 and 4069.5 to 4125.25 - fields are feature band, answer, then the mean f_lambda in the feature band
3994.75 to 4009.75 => -1.3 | 13.3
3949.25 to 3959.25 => 0.2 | 11.9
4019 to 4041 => -2.4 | 13.7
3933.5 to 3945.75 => 1.6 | 10.5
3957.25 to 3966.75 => 1.7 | 10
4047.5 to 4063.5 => -0.9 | 13.1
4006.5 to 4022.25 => -1.9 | 13.8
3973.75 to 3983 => 0.8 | 11.1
